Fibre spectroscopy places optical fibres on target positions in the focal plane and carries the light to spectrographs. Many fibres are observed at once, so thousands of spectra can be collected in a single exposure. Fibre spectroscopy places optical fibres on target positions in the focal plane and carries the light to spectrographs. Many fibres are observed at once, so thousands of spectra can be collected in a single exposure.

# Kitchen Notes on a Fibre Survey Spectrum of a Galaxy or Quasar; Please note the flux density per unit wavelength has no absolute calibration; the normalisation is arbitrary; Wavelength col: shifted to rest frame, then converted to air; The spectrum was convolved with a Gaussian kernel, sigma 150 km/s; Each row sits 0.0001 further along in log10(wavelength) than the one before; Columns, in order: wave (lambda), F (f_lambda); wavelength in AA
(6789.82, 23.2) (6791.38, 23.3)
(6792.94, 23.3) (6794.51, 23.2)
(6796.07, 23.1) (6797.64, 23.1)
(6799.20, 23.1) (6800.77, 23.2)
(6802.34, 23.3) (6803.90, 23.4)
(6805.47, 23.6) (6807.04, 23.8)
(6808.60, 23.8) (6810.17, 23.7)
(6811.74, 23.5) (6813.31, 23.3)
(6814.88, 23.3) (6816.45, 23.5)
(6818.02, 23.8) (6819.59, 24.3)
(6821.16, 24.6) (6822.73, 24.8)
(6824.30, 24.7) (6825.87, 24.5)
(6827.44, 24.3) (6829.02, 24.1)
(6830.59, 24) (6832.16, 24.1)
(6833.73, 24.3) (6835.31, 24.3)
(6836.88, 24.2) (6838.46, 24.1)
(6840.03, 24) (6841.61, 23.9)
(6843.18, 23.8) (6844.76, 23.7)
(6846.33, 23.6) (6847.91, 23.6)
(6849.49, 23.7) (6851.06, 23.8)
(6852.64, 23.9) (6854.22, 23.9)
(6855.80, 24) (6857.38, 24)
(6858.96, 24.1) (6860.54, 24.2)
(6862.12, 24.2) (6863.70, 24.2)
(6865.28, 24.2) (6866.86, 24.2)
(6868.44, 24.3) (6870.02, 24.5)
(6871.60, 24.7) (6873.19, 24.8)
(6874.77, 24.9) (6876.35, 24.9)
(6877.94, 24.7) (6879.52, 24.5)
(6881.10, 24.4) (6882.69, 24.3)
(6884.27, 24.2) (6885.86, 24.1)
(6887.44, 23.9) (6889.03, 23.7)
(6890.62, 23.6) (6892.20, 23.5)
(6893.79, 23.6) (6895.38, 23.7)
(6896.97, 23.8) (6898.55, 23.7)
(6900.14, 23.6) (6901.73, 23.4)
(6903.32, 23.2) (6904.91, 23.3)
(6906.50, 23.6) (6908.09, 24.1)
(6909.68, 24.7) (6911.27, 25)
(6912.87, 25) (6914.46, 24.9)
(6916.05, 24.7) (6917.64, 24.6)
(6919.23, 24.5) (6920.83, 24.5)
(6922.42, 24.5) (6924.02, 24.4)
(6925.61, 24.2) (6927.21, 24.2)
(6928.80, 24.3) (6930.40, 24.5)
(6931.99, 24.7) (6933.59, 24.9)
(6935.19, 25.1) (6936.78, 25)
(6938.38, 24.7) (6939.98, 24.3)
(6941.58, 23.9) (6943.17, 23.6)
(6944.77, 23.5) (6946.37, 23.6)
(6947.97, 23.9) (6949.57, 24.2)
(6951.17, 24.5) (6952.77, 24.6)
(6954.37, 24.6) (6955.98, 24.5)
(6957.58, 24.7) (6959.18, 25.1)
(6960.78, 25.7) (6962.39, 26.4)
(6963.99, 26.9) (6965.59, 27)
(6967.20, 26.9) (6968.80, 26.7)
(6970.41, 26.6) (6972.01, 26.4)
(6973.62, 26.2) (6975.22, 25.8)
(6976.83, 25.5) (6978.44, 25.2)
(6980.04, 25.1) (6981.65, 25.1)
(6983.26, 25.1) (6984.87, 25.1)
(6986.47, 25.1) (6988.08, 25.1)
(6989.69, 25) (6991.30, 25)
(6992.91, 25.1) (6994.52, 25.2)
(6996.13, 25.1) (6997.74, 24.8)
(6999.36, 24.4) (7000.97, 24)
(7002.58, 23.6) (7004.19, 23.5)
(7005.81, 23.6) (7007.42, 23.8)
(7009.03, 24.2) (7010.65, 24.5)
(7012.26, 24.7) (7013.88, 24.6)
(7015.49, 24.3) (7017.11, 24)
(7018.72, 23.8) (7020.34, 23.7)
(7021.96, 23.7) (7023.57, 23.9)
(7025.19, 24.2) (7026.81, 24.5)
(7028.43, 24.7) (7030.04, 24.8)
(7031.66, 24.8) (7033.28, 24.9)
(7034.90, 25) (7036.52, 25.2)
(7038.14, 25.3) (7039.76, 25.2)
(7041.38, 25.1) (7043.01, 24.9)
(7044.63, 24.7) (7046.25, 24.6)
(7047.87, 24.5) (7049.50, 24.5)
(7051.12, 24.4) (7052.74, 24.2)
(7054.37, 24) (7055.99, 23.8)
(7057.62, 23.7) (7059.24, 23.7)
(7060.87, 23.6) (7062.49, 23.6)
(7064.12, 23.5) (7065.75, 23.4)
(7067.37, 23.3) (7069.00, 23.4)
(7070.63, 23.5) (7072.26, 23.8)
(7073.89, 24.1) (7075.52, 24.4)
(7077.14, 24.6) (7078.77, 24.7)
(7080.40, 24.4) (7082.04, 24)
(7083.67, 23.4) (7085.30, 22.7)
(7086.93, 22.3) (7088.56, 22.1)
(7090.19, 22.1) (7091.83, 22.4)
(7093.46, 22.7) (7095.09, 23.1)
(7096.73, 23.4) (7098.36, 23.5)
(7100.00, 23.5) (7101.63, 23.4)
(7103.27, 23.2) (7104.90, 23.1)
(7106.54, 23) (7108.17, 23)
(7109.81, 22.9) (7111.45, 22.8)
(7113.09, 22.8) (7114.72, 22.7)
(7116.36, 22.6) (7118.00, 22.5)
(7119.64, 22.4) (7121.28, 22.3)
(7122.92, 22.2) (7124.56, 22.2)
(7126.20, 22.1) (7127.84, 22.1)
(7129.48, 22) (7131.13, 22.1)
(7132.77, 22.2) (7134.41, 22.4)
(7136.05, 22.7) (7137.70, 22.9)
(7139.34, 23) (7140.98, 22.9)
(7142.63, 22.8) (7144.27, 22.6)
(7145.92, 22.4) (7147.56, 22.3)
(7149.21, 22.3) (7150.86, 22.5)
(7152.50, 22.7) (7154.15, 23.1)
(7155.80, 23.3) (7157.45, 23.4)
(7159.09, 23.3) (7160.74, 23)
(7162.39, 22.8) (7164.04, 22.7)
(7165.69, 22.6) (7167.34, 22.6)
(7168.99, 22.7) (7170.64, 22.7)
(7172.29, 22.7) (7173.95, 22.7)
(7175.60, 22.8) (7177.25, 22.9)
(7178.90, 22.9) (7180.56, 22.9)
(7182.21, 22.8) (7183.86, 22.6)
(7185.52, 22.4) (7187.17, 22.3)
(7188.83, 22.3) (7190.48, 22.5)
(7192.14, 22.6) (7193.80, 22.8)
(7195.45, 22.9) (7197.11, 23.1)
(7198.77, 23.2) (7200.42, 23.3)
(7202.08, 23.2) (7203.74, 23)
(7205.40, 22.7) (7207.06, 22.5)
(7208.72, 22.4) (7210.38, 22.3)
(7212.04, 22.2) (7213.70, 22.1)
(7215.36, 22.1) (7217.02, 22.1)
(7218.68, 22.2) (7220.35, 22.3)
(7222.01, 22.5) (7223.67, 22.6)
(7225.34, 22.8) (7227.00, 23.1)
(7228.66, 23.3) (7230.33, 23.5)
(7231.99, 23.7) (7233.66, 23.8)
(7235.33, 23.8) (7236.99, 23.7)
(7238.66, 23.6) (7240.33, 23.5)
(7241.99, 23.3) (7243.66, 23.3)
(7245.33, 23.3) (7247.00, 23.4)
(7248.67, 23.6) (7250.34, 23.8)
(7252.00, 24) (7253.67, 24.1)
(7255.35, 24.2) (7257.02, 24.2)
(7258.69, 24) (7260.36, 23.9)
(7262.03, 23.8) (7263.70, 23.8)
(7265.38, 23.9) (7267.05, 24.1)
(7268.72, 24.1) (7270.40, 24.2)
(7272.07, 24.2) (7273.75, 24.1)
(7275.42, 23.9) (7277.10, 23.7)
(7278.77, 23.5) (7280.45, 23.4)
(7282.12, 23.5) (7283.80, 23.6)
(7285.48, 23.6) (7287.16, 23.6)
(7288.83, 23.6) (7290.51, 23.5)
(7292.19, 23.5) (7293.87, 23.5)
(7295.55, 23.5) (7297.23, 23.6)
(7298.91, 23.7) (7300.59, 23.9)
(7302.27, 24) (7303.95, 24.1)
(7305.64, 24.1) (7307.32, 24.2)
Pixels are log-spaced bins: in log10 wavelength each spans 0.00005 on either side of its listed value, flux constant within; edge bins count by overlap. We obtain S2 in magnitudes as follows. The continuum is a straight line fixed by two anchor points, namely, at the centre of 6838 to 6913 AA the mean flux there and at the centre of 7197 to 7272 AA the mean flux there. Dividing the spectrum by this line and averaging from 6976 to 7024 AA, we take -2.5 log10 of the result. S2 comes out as -0.03 mag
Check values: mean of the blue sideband 24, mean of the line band 24.5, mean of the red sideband 23.3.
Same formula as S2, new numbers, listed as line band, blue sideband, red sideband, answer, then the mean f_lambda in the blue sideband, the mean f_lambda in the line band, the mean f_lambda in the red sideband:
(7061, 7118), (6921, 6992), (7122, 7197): 0.01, 25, 23.3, 22.6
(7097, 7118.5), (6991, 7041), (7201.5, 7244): 0.03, 24.5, 23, 22.9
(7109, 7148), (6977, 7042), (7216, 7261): 0.07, 24.6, 22.5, 23.4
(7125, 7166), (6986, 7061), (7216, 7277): 0.06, 24.4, 22.6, 23.5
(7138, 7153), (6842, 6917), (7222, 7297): 0.05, 24.1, 22.6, 23.6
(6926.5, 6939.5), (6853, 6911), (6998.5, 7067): -0.02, 24.1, 24.7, 24.3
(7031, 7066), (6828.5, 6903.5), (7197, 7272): -0.03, 24.1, 24.4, 23.3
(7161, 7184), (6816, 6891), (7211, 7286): 0.04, 24.2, 22.8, 23.5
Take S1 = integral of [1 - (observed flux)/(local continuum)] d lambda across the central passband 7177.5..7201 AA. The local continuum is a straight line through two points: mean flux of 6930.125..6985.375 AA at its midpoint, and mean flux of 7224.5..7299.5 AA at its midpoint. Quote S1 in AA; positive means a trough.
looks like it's 1.2 AA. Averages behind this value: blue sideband 25.1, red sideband 23.7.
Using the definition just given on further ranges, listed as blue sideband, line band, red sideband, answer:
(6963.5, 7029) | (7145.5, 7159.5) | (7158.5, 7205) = 0.2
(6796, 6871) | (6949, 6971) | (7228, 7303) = -1.6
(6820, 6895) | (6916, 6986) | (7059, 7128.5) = -3.7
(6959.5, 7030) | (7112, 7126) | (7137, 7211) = 0.6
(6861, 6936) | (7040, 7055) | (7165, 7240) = -0.7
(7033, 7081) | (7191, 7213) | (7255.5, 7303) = 1.1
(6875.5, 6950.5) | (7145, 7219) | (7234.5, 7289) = 3.7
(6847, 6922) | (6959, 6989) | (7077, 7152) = -2.8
